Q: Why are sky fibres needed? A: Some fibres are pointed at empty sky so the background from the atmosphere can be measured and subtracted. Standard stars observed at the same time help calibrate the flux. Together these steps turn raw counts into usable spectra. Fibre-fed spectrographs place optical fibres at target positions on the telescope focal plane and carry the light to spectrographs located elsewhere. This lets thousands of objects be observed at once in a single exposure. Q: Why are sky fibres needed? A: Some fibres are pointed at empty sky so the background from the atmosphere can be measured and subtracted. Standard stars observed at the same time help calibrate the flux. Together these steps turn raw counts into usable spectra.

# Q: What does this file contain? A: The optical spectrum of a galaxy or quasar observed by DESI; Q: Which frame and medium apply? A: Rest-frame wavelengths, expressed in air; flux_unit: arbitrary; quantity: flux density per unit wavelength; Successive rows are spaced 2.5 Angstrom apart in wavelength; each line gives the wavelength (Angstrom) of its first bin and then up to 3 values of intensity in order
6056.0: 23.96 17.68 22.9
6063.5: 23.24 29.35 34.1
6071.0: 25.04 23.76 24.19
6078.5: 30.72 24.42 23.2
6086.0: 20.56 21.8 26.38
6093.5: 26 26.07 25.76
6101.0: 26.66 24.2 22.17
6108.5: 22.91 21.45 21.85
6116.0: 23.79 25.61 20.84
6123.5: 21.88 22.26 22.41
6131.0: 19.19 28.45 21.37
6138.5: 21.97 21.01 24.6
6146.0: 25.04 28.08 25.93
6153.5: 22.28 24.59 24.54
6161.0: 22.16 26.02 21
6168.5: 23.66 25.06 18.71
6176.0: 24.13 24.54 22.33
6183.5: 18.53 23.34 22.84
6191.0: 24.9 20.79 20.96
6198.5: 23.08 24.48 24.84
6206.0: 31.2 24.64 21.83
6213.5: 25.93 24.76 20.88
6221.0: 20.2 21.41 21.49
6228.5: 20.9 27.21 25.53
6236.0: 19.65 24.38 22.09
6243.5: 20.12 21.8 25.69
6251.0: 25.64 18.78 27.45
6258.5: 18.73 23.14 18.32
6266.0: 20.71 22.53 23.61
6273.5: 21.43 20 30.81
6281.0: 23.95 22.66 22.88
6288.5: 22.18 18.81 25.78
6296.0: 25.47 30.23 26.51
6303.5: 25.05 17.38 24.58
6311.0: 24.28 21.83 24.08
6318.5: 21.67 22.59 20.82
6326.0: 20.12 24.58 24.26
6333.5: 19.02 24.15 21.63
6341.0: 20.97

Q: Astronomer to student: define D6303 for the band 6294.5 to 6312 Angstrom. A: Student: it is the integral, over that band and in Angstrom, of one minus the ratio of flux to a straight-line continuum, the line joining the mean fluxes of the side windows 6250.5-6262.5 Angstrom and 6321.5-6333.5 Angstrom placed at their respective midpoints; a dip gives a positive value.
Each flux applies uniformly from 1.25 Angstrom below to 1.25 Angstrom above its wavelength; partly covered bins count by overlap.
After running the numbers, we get -2.0 Angstrom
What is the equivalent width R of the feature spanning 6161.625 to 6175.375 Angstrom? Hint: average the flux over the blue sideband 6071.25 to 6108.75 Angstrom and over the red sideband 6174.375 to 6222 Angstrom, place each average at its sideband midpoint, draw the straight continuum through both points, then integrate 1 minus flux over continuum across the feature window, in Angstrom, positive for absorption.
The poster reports 0.5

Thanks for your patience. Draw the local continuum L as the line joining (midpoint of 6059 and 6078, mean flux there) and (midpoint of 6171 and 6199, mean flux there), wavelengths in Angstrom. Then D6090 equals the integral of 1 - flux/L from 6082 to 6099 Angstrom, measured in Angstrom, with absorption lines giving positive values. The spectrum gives 0.7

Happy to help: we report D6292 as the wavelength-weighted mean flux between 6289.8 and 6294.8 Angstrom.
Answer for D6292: 22.4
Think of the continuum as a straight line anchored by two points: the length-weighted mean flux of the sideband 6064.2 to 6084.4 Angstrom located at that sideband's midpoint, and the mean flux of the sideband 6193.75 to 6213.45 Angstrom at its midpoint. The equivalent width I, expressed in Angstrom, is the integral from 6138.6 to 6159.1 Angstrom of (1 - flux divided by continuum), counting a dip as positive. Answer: 0.8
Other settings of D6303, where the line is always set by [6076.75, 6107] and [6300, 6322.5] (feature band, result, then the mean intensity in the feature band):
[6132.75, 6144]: 0.59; 23.2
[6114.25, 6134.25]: 1.37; 22.9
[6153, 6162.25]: 0.31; 23.5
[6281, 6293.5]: 0.52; 22.3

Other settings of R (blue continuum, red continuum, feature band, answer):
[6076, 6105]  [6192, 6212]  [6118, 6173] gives 2.4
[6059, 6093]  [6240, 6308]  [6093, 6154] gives 2.5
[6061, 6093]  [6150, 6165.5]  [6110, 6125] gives 1.3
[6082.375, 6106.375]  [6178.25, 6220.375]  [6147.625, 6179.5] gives -0.1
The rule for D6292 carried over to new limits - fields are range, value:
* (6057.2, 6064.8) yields 21.3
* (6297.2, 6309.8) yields 24.8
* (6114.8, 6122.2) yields 23.4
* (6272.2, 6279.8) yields 24.1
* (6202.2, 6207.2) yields 28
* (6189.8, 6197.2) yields 22.2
